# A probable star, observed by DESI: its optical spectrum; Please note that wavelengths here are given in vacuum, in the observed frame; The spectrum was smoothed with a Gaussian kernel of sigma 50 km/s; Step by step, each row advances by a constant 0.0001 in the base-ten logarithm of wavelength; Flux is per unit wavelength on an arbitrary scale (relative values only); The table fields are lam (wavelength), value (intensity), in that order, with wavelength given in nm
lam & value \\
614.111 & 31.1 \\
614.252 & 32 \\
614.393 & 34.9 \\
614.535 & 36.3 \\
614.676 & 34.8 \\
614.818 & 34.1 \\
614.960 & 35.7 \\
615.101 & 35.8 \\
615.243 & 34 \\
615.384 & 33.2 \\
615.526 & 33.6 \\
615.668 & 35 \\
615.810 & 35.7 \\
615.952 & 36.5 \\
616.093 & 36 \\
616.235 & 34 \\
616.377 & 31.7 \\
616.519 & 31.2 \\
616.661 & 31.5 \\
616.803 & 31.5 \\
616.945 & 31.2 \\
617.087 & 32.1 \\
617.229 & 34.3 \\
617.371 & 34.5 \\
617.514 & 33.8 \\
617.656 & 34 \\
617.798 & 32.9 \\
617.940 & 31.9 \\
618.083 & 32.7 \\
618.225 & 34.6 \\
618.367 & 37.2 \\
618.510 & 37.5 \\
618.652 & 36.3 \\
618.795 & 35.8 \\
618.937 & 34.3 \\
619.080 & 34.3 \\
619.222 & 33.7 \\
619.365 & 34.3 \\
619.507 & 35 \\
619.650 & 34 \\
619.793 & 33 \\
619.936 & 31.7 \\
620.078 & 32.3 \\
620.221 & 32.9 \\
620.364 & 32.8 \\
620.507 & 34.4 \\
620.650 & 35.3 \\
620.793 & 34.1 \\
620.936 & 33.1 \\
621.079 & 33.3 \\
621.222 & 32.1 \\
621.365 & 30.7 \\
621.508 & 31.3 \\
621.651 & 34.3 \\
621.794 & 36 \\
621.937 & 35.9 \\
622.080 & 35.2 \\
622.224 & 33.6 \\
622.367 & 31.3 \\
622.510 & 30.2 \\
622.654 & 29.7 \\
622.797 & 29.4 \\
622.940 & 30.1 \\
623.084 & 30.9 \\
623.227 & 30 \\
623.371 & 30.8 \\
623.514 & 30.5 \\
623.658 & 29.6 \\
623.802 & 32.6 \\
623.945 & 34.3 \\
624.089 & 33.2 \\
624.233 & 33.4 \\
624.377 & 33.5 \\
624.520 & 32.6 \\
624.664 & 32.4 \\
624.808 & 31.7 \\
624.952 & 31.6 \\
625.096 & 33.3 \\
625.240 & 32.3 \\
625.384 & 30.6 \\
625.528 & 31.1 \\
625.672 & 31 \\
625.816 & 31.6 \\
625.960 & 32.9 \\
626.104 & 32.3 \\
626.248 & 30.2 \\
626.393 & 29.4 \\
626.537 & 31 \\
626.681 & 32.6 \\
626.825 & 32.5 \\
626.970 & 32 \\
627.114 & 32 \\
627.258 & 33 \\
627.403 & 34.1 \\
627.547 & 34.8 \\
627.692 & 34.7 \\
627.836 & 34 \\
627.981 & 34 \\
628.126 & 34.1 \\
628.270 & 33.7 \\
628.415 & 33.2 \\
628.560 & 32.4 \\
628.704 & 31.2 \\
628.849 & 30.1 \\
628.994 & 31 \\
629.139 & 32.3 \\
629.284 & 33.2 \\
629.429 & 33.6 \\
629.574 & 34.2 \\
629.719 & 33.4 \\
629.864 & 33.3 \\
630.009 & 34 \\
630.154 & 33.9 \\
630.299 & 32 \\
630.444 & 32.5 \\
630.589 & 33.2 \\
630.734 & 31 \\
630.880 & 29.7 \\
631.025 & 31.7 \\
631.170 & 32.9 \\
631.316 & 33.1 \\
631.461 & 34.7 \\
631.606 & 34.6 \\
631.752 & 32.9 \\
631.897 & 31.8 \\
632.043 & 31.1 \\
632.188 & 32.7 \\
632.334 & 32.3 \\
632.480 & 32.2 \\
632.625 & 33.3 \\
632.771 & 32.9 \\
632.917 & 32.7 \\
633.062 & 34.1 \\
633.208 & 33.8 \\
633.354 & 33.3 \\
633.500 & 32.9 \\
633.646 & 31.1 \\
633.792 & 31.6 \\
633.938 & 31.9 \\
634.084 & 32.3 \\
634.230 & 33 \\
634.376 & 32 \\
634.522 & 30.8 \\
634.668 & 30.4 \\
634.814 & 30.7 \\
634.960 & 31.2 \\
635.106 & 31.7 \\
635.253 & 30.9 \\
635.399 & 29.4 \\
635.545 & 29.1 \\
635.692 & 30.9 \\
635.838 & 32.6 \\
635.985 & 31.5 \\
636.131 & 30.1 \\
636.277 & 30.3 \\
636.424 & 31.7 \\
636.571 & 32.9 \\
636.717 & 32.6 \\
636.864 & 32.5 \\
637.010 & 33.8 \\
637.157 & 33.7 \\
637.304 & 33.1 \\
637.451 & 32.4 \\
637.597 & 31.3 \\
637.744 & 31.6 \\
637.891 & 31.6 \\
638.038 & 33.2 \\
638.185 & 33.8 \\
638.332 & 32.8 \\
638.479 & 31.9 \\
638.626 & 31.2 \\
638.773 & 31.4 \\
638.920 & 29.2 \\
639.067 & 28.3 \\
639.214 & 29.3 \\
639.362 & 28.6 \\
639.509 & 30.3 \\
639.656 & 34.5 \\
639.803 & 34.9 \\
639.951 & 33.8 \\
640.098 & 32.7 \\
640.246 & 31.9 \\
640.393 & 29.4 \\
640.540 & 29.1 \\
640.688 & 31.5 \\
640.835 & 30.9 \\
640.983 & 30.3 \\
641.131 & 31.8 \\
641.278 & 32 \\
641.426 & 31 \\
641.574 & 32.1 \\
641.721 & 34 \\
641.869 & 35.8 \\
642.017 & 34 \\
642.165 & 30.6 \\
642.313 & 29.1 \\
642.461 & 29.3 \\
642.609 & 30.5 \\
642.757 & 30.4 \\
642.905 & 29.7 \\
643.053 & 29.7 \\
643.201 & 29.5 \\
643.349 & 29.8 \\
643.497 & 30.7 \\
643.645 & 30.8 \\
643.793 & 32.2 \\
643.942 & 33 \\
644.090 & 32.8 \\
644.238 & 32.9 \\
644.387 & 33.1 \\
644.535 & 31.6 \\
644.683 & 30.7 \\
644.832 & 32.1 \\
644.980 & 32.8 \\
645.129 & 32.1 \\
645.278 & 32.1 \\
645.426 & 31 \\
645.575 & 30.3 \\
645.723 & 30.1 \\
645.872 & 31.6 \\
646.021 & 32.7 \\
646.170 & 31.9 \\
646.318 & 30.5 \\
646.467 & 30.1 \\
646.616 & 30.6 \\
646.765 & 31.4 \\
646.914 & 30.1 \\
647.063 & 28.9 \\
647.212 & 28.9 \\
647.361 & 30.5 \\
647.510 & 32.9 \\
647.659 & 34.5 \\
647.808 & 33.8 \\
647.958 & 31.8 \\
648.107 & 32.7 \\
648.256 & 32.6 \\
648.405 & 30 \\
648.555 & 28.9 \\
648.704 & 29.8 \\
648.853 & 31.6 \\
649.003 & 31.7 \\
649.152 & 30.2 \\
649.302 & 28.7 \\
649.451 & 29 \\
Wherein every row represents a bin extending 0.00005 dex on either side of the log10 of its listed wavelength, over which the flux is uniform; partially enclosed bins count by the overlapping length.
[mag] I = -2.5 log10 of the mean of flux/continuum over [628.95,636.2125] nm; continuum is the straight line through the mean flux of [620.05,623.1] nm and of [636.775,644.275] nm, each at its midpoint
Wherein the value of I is -0.01 mag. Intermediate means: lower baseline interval 32.7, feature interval 32.2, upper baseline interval 31.6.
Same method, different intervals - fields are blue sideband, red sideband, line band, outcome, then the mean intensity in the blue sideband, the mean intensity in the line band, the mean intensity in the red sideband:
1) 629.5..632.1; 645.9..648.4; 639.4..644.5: 0.011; 32.8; 31.6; 31.5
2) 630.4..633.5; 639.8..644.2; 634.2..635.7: 0.050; 32.7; 30.9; 31.4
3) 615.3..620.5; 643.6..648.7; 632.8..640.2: 0.016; 33.8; 31.8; 31.5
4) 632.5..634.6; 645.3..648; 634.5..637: 0.037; 32.5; 31.2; 31.2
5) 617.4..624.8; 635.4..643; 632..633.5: -0.026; 33.1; 32.9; 31.6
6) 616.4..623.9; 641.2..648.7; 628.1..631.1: -0.005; 33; 32.5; 31.4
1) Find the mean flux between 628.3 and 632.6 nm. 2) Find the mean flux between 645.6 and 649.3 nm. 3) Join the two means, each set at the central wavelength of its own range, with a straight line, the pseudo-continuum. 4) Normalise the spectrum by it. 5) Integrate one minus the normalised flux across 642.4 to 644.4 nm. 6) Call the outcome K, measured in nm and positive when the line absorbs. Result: 0.03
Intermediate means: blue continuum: 32.6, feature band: 31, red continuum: 31.1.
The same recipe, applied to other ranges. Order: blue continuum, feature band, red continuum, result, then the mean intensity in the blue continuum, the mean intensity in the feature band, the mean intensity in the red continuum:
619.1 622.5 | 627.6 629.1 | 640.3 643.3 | -0.01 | 33.5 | 32.8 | 31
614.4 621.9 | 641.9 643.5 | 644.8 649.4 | 0.06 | 33.9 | 30.4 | 31.2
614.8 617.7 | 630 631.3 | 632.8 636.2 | -0.01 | 33.8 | 32.3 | 31.7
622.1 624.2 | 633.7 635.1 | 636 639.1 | 0.01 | 31.3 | 31.6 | 31.9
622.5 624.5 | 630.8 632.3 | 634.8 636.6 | -0.07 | 31.4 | 32.5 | 31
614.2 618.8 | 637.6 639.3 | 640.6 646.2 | 0.04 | 34.1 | 31.3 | 31.5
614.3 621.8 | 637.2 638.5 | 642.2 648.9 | -0.02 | 33.9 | 32.5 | 31.2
